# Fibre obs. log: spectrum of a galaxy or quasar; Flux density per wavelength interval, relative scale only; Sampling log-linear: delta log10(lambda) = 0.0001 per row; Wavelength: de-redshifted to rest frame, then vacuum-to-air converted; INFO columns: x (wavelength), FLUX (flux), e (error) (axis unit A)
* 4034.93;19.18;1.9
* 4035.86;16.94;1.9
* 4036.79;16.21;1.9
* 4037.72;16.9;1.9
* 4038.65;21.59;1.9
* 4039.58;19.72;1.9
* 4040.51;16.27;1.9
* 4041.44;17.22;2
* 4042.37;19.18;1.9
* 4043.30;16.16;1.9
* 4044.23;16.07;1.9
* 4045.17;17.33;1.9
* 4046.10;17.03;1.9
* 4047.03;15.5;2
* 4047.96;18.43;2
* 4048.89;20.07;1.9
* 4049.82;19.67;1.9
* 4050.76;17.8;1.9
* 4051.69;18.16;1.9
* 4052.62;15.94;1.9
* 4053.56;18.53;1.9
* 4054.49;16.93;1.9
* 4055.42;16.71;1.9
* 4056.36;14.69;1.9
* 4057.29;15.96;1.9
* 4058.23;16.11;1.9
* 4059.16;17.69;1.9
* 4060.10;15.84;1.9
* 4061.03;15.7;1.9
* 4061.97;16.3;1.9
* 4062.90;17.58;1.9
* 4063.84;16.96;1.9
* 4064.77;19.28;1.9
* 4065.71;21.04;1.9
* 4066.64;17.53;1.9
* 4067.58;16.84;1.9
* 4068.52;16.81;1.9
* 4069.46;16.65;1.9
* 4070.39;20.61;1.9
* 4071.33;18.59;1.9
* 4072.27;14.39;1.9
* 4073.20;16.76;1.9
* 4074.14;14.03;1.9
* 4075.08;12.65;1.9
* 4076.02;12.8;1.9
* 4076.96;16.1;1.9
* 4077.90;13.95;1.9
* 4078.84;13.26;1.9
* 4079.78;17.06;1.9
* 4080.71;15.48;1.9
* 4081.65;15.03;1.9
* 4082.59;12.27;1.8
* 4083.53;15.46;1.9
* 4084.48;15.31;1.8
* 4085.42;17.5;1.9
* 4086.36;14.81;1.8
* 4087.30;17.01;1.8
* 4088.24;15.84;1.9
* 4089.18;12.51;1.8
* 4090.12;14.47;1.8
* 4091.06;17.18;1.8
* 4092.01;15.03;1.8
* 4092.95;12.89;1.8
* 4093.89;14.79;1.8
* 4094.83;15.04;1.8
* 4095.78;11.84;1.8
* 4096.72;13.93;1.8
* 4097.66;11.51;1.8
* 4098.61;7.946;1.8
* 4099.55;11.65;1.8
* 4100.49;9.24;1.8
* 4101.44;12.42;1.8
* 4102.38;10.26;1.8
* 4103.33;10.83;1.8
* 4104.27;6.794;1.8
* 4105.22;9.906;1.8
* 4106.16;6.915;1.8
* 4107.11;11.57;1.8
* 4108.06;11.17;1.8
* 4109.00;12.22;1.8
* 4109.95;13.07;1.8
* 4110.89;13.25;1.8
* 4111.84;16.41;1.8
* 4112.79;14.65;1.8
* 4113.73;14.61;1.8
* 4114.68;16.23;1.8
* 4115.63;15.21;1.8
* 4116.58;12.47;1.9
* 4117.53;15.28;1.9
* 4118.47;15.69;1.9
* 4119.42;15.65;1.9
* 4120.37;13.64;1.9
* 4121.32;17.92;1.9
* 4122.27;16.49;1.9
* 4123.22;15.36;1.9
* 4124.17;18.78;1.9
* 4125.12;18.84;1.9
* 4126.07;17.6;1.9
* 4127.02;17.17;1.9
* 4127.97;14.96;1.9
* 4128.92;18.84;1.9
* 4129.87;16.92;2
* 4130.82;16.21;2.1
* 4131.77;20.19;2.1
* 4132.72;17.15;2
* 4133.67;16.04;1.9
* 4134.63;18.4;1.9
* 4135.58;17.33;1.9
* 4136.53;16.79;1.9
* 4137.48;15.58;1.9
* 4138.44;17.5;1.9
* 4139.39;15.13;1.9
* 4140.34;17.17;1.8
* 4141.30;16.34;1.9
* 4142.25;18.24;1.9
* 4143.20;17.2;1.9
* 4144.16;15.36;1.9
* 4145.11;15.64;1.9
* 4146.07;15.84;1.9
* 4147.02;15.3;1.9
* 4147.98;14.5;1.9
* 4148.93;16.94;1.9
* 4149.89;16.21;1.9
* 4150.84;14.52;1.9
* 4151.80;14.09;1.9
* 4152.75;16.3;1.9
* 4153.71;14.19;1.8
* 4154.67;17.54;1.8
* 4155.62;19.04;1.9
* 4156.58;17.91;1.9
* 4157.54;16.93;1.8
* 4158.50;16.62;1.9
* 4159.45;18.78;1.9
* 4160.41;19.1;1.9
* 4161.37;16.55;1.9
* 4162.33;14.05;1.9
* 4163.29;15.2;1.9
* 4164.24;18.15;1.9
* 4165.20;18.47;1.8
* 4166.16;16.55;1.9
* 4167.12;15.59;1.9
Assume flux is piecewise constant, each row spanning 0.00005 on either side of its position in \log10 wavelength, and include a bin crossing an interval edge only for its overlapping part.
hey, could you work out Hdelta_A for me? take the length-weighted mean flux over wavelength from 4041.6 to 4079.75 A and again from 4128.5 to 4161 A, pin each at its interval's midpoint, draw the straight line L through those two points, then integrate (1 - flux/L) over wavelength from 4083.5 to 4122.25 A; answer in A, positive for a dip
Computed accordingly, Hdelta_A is 7.7 A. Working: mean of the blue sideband 16.8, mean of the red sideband 16.8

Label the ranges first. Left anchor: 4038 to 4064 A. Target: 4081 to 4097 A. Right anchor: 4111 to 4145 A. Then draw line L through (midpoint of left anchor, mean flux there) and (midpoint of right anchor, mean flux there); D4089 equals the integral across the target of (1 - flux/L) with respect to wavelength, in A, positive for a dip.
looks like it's 2.0 A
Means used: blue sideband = 17.3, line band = 14.8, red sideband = 16.5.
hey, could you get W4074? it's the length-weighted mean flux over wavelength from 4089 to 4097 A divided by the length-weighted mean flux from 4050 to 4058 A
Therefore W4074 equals 0.84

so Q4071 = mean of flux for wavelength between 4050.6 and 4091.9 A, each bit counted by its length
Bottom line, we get 16.2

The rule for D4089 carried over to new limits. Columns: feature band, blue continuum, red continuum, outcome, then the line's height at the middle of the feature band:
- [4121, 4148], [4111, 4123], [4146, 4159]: -2.0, 15.7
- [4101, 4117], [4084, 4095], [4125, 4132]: 4.0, 16.3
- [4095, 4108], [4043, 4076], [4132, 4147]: 4.9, 16.8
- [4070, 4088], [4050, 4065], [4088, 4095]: 0.1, 15.5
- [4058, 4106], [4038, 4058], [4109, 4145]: 6.6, 17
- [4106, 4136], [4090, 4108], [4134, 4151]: -3.1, 14.1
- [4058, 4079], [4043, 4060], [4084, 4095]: -0.2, 16.3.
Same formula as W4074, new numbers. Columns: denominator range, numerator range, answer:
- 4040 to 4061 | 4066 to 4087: 0.92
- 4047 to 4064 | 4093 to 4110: 0.65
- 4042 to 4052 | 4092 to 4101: 0.69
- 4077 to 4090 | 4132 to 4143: 1.13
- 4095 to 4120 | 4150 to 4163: 1.34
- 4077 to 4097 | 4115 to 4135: 1.12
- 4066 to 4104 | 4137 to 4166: 1.14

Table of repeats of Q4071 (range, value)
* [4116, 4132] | 16.5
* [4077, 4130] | 14.1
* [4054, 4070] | 17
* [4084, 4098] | 14.7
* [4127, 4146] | 16.9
